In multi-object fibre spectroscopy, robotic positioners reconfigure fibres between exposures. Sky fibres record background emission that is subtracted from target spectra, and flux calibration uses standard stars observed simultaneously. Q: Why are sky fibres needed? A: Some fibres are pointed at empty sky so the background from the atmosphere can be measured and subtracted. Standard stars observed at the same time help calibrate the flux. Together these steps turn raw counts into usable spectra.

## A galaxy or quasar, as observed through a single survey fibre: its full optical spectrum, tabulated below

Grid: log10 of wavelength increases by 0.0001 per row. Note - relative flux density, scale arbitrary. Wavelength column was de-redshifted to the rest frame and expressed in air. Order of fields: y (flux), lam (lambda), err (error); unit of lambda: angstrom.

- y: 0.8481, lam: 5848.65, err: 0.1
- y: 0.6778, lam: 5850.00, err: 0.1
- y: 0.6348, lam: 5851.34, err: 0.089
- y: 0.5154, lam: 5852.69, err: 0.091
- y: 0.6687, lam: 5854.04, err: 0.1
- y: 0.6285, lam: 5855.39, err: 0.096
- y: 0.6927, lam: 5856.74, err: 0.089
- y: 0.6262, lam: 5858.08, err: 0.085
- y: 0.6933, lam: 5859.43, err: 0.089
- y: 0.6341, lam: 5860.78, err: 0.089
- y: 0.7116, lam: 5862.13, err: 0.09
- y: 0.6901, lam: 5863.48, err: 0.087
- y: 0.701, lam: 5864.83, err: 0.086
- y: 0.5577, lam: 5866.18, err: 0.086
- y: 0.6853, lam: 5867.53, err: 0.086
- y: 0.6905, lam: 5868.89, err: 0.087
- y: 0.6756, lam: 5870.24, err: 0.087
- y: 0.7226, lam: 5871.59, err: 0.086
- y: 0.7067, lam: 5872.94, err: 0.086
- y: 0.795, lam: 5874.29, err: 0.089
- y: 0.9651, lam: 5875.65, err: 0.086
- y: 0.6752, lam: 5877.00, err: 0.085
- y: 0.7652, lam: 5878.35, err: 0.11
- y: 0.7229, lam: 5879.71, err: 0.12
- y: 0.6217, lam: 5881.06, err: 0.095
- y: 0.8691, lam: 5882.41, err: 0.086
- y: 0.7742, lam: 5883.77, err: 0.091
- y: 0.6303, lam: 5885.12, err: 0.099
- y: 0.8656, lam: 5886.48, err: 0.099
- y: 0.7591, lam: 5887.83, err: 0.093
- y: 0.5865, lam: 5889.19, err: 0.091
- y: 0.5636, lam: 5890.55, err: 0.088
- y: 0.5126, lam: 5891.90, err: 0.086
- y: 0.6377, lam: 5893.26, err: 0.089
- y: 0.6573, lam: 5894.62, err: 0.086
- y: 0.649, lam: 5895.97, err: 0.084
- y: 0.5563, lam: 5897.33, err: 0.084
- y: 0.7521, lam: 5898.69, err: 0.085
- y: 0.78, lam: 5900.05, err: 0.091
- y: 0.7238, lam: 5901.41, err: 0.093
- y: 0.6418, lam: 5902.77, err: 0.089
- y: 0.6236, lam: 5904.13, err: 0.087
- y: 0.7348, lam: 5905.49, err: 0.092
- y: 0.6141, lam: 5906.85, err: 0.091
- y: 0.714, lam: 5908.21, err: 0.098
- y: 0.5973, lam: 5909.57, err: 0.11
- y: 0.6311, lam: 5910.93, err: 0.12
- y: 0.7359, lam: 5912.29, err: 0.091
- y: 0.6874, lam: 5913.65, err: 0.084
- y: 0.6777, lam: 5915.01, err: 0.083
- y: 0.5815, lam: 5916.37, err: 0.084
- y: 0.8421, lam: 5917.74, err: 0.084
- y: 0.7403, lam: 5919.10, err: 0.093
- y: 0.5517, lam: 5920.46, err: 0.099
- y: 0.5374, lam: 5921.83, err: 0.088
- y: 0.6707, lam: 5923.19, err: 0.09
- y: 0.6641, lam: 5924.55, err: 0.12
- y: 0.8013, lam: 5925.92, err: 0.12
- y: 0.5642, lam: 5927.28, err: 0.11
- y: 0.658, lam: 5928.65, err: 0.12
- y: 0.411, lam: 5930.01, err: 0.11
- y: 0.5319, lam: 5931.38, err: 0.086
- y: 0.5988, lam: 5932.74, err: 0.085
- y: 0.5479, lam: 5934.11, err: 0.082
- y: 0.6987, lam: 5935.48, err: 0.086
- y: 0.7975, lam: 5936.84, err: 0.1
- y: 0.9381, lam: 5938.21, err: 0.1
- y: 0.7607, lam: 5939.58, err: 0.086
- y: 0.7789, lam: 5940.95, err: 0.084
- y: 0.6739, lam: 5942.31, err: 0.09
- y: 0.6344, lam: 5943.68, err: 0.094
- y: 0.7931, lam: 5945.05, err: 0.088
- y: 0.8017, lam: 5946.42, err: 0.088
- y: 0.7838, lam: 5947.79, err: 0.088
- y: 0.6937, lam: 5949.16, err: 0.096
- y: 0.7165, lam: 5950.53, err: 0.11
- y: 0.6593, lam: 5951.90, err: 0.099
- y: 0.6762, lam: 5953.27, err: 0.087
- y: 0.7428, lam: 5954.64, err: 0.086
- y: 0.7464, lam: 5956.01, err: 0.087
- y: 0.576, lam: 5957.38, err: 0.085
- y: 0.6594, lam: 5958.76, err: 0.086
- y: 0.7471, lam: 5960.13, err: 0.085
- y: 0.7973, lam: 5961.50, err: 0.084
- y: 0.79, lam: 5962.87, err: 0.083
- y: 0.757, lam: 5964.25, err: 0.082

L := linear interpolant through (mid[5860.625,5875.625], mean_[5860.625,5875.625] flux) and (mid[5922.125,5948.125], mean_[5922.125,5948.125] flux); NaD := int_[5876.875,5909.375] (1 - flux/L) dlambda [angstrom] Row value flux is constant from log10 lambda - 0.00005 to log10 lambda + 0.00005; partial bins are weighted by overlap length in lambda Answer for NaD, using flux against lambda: 0.6 angstrom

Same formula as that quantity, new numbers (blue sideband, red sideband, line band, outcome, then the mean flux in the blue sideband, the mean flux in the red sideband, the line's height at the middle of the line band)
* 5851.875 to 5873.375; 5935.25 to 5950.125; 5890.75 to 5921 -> 2.15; 0.662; 0.761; 0.715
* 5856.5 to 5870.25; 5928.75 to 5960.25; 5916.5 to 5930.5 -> 0.84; 0.668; 0.693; 0.686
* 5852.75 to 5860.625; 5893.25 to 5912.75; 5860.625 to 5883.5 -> -2.23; 0.649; 0.67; 0.656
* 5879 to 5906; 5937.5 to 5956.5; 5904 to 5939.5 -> 2.63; 0.683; 0.743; 0.715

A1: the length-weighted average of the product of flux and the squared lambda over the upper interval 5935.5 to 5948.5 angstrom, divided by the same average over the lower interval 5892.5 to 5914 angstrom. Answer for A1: 1.16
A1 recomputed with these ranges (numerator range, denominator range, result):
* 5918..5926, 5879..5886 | 0.92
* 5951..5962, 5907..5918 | 1.05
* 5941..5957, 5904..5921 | 1.08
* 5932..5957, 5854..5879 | 1.06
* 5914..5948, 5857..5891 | 0.98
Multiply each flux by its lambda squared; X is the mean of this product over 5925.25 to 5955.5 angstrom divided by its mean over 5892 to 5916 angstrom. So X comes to 1.05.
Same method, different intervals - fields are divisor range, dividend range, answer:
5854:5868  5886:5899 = 0.99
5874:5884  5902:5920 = 0.89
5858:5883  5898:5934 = 0.93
